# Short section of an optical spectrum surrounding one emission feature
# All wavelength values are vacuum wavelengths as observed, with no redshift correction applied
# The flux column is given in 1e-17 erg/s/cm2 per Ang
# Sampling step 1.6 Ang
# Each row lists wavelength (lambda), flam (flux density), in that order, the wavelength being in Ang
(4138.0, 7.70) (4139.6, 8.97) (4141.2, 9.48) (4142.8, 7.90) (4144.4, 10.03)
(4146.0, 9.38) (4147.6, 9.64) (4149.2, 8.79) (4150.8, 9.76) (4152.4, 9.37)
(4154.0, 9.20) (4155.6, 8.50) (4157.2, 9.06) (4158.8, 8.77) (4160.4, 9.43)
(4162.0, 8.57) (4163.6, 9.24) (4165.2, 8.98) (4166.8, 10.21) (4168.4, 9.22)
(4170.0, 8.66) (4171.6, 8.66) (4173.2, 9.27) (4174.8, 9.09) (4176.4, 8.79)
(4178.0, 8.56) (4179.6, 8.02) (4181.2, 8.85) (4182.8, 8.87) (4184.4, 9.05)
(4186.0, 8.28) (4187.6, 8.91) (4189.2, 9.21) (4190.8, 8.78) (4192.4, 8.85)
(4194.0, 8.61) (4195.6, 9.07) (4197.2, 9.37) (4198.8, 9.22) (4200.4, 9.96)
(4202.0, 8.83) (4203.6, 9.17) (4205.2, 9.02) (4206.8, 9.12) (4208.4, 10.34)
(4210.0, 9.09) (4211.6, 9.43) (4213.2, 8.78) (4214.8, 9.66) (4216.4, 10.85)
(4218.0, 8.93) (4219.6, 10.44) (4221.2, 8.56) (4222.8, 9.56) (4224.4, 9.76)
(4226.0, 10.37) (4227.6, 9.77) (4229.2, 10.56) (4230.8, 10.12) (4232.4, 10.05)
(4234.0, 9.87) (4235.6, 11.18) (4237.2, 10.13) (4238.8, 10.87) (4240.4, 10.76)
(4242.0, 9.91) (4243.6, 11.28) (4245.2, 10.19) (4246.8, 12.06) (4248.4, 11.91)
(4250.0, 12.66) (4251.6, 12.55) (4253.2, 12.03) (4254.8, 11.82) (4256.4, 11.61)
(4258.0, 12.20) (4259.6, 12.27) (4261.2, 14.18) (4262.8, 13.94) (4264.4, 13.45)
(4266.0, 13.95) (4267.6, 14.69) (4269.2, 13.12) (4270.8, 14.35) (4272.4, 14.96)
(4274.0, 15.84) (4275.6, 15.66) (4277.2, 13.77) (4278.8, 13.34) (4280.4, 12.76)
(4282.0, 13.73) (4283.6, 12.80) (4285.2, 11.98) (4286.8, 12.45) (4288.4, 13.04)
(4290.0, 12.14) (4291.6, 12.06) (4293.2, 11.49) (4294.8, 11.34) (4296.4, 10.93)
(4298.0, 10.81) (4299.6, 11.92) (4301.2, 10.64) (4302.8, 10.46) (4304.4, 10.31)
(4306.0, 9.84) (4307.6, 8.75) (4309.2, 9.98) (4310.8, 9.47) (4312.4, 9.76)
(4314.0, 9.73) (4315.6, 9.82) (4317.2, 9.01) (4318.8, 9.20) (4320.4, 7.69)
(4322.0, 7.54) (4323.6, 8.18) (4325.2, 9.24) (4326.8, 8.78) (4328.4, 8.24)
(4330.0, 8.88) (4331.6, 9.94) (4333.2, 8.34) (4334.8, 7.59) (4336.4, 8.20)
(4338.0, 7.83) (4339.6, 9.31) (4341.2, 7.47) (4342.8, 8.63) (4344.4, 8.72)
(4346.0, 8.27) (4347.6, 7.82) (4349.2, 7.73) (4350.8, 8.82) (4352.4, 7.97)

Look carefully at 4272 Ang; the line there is C III]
